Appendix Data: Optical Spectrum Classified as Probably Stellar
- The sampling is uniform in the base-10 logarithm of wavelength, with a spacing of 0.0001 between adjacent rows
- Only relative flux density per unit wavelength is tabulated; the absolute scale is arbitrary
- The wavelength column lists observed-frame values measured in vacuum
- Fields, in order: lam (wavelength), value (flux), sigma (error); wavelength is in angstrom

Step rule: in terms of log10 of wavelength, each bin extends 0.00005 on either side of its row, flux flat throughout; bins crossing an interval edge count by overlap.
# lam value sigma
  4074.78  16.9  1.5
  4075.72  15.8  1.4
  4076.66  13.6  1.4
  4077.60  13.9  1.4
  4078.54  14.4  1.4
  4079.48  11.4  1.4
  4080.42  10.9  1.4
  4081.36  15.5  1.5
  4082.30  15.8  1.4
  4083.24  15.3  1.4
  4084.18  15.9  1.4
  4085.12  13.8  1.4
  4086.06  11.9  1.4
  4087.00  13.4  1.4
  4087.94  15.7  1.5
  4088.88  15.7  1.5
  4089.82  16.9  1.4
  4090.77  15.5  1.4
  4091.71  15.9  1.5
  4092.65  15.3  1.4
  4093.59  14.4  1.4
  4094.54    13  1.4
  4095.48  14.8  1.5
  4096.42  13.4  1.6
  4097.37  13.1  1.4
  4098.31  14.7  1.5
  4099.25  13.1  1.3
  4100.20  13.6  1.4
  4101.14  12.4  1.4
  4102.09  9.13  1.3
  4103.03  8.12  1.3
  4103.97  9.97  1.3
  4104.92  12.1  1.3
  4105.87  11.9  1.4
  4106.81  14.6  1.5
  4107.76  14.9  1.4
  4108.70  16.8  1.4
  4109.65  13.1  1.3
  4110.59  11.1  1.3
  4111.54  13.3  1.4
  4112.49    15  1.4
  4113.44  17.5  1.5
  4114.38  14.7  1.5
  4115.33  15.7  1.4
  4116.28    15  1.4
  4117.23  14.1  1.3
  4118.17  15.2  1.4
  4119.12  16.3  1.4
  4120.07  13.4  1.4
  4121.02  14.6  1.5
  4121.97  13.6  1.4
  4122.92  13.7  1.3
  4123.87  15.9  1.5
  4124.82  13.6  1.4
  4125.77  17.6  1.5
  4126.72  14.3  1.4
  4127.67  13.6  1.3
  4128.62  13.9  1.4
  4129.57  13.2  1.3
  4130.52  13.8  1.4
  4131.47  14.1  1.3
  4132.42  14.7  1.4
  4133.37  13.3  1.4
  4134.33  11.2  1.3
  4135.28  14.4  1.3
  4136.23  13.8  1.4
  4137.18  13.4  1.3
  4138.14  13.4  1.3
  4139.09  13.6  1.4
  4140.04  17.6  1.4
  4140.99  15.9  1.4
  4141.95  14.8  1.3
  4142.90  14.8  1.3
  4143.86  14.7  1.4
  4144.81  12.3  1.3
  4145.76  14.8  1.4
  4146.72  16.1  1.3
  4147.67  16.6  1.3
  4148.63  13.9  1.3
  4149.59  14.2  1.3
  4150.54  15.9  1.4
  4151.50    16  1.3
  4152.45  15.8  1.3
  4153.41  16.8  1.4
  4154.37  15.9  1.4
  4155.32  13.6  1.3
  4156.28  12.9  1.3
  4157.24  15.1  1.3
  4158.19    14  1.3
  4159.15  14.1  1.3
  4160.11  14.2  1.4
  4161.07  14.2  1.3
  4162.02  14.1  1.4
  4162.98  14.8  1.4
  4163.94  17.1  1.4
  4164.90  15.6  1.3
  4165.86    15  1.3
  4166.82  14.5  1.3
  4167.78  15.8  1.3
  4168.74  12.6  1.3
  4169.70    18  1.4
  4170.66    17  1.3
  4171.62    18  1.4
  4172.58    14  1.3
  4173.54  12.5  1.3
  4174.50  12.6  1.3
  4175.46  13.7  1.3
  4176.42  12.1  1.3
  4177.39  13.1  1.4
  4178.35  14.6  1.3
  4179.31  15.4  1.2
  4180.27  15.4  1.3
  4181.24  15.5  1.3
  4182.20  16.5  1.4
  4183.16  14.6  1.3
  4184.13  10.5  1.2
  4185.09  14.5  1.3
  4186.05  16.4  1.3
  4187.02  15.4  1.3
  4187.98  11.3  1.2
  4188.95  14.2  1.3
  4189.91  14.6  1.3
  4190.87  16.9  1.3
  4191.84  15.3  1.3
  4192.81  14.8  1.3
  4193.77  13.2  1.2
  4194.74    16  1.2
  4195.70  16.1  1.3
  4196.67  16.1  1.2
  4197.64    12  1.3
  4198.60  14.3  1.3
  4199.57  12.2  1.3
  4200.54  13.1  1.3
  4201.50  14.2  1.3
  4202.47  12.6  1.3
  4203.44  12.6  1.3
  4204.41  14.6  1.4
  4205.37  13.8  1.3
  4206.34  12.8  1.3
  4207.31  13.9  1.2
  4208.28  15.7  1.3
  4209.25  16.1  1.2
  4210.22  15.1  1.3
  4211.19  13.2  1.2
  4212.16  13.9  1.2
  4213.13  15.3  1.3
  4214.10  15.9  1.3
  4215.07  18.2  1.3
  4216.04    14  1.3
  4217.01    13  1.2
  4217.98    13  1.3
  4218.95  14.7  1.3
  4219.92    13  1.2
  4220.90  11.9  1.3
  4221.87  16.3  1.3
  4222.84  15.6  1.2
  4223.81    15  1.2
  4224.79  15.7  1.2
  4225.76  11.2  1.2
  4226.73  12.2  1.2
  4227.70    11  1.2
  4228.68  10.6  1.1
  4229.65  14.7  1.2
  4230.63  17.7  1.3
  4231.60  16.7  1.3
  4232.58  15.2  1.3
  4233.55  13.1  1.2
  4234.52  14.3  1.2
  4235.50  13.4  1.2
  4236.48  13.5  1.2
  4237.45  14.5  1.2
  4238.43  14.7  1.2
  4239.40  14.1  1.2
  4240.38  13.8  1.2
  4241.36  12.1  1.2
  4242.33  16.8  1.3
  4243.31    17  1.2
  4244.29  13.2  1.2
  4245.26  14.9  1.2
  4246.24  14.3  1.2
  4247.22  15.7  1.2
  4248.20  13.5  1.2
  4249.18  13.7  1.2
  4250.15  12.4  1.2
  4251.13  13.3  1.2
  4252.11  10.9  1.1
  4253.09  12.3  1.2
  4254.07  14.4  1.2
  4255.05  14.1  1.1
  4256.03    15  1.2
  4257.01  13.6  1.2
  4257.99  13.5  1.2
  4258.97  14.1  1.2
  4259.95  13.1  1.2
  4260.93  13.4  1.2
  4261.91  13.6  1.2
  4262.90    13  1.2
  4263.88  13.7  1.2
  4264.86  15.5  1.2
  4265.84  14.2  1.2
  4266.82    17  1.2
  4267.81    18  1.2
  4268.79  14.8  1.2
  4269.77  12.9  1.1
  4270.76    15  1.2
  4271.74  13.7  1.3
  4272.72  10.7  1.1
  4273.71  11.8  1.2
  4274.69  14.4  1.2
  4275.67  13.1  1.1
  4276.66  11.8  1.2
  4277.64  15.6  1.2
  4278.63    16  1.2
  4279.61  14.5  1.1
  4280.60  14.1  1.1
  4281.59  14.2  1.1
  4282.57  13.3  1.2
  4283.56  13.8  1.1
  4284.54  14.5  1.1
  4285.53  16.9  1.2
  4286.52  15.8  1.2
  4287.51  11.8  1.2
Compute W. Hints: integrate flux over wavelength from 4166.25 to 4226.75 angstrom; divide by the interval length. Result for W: 14.4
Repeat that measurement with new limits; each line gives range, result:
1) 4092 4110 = 13.1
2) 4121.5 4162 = 14.5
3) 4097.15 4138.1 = 13.8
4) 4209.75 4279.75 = 14.1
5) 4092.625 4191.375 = 14.3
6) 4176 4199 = 14.5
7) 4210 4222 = 14.4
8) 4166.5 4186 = 14.6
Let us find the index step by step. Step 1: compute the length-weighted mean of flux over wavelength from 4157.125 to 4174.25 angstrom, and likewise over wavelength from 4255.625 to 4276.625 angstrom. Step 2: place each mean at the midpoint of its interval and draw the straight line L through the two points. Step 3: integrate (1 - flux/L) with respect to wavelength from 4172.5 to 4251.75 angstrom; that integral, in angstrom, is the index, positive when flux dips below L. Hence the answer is 1.73 angstrom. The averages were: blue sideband 15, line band 14.2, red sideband 14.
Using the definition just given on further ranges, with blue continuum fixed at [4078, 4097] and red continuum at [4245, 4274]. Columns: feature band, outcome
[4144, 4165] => -1.0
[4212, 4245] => -0.7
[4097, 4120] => 1.3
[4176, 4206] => -0.3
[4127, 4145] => 0.3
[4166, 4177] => -0.4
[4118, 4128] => -0.3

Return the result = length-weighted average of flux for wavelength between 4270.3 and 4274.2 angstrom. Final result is 12.8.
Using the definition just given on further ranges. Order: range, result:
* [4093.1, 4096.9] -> 13.9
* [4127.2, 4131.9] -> 13.7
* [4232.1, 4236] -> 14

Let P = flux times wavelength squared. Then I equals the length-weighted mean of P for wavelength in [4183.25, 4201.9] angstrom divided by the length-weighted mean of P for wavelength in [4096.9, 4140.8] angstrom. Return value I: 1.07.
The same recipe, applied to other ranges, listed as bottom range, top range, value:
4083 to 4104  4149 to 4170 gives 1.12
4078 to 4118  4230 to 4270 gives 1.11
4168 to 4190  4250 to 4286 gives 1.01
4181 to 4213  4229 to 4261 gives 1.01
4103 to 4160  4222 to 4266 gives 1.03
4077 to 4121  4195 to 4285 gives 1.08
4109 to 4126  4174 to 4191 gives 1.01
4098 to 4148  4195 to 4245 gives 1.06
